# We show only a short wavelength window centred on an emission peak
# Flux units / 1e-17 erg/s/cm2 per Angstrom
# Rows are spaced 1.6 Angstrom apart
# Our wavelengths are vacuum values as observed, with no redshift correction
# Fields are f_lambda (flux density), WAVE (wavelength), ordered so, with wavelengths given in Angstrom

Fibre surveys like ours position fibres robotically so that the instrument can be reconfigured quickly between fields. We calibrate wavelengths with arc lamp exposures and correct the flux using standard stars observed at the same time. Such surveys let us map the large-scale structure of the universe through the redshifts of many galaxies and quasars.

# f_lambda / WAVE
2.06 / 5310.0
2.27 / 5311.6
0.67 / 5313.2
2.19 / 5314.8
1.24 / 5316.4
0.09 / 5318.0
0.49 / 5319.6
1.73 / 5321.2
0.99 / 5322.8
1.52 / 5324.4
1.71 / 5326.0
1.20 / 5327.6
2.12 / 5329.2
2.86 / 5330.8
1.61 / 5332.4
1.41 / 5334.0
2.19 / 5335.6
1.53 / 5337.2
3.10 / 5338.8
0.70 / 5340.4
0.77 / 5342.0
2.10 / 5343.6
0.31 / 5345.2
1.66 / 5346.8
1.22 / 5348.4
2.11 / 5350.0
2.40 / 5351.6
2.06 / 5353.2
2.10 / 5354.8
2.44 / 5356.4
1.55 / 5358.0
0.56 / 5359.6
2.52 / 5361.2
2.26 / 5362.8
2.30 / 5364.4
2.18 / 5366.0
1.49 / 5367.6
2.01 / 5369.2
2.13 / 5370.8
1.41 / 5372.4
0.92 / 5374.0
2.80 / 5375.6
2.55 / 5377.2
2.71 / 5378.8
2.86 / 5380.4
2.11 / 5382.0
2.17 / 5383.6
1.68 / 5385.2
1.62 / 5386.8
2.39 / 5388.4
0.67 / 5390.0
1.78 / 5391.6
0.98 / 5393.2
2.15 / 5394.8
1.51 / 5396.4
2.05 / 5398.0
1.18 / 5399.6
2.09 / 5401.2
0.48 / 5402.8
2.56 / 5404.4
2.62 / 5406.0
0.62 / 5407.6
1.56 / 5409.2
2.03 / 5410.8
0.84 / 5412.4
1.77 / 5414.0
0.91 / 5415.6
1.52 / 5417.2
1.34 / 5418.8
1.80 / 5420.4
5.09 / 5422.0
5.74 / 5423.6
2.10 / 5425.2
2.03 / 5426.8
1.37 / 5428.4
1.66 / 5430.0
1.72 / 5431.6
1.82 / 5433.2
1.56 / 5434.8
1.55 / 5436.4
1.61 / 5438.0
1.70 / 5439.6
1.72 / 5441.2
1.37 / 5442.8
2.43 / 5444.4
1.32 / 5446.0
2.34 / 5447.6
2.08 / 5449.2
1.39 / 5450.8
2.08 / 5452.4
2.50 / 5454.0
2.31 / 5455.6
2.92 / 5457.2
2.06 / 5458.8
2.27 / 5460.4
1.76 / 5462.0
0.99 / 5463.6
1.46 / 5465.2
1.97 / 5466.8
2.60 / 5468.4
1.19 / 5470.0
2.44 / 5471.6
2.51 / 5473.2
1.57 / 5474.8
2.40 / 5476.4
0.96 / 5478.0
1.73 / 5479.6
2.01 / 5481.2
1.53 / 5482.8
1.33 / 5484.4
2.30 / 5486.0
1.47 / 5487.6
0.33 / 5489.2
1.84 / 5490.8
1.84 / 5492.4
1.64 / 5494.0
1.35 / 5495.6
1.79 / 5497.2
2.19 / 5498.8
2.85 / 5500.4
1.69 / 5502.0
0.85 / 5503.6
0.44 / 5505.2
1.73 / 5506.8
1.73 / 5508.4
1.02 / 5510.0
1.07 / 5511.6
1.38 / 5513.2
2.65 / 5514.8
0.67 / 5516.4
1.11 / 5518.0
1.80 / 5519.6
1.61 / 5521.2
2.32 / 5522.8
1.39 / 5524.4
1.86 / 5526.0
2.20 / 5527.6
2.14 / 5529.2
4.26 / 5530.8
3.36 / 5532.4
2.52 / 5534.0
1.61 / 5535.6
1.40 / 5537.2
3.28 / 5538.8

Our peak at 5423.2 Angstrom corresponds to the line H-beta 4861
